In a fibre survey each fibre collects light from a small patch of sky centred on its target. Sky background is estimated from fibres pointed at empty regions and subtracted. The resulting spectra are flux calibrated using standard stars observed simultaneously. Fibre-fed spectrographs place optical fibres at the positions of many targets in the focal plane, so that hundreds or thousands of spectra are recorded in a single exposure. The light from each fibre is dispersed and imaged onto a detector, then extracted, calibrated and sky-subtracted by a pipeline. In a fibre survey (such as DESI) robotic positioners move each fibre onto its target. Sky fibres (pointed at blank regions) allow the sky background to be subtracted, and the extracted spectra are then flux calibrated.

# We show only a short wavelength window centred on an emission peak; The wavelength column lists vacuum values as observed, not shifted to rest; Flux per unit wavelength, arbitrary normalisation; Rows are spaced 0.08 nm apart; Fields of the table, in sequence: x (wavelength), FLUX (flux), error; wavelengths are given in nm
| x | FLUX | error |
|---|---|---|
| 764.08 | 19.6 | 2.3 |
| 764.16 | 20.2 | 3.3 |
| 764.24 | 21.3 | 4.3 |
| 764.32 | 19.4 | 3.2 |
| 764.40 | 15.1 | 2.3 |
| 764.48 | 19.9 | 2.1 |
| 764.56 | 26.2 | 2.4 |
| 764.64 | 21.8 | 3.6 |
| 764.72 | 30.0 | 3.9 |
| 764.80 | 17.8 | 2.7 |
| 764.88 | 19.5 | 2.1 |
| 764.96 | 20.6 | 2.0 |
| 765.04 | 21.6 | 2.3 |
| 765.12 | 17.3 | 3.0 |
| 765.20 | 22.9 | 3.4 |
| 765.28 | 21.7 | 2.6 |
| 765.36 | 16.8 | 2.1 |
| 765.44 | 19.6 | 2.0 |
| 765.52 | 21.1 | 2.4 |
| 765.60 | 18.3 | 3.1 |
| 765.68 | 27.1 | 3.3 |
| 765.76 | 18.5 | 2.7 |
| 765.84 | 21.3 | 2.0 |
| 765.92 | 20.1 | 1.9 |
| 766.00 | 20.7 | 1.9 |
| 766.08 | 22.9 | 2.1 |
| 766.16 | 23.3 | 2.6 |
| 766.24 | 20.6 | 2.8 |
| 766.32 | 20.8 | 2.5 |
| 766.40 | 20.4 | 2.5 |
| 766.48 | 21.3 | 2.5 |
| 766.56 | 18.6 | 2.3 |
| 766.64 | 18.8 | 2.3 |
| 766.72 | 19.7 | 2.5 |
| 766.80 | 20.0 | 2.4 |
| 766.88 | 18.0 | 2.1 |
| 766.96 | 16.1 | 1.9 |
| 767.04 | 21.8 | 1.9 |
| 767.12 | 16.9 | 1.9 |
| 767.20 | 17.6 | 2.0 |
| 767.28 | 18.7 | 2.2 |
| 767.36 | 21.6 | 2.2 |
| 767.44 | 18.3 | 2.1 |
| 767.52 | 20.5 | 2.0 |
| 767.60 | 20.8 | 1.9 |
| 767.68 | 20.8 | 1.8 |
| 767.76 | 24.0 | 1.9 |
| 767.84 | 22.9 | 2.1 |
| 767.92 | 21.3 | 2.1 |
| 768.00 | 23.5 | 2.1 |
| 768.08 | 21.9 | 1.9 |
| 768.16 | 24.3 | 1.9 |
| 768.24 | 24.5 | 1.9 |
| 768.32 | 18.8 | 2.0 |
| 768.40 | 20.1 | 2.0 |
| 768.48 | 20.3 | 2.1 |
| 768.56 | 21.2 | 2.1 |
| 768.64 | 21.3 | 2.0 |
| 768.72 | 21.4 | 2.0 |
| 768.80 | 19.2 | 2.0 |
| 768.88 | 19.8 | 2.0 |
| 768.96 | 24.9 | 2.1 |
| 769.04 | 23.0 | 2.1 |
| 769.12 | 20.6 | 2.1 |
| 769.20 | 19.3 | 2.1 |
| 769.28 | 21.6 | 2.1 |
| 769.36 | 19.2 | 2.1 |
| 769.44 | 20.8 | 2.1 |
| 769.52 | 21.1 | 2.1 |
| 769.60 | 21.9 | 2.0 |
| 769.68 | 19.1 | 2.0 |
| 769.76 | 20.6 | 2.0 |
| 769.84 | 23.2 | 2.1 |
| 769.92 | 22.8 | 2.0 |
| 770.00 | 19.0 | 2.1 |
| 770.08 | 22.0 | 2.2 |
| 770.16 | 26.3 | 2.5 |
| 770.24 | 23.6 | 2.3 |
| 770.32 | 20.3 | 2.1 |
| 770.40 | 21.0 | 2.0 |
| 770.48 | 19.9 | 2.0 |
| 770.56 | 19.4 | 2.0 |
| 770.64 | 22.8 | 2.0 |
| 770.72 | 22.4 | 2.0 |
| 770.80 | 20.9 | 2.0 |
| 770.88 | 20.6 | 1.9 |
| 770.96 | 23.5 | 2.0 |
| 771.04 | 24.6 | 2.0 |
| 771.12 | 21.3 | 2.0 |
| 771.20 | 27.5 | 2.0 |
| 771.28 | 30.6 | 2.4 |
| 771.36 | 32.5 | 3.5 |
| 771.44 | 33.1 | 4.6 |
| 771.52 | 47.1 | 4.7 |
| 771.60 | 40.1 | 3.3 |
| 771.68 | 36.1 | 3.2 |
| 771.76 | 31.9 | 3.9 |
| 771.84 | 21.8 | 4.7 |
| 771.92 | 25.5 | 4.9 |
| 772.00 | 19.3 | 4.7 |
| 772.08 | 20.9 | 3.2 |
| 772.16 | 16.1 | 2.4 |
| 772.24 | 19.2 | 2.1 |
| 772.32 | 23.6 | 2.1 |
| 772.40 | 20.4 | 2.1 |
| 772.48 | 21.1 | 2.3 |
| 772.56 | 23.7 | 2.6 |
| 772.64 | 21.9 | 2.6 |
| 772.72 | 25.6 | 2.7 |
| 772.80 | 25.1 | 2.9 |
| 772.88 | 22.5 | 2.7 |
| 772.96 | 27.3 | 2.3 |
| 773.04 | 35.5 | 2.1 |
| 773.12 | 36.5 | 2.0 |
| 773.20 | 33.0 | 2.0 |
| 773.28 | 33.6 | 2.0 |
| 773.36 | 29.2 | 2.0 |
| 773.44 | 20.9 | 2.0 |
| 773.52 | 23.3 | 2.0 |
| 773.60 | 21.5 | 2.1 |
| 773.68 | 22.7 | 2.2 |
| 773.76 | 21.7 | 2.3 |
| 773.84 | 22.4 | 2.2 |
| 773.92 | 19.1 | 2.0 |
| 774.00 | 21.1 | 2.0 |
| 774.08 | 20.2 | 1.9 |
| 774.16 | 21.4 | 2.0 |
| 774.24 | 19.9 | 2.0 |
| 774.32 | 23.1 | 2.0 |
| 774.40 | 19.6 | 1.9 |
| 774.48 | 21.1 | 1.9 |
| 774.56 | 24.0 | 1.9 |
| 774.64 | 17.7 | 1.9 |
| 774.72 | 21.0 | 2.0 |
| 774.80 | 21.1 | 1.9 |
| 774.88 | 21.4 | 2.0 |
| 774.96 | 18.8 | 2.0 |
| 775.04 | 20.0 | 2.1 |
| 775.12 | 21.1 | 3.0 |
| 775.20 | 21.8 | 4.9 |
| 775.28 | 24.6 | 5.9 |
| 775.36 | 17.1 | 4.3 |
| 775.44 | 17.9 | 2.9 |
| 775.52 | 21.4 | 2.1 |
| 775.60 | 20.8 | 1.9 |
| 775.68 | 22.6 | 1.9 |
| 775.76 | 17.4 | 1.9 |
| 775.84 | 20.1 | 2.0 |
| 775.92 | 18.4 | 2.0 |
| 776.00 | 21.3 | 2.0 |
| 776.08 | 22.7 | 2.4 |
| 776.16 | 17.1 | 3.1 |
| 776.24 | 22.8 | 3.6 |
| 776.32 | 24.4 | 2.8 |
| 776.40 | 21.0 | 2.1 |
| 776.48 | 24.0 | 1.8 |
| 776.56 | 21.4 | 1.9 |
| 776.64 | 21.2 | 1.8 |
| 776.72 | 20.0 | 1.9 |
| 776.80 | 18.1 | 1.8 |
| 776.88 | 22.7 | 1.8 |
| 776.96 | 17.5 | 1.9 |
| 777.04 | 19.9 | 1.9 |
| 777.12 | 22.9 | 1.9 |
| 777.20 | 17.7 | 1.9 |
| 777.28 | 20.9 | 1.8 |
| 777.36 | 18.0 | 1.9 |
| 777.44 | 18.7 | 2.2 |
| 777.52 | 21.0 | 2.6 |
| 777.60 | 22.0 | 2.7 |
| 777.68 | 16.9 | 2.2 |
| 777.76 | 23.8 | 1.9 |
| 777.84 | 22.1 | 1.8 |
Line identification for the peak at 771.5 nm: [S II]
